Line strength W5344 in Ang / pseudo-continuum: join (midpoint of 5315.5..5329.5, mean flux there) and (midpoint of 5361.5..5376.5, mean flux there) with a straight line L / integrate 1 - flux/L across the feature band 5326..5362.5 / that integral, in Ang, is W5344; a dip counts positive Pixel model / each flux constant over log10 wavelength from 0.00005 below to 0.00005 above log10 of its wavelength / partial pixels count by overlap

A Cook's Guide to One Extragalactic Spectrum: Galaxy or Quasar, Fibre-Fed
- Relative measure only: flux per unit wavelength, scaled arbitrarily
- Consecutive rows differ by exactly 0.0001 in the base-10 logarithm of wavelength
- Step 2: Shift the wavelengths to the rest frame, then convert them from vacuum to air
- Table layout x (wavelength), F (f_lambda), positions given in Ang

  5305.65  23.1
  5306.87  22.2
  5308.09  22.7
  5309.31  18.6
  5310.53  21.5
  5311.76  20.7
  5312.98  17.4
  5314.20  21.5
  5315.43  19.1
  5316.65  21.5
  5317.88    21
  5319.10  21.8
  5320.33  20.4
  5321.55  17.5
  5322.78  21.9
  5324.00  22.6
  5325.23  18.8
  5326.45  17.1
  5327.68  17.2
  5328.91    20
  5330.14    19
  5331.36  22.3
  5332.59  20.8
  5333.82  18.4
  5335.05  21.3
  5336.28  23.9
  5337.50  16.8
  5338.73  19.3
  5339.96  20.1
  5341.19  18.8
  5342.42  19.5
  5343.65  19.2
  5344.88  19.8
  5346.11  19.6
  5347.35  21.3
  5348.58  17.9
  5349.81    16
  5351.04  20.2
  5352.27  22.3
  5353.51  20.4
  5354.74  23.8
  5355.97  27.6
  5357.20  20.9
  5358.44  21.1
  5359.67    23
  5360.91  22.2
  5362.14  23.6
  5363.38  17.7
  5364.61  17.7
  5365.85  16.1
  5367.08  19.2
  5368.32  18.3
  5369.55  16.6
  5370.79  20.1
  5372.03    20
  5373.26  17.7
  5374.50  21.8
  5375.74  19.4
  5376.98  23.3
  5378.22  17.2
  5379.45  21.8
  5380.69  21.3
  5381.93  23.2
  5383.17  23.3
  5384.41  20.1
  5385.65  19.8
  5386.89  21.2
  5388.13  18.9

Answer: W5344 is -1.7 Ang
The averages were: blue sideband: 19.9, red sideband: 19.1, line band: 20.4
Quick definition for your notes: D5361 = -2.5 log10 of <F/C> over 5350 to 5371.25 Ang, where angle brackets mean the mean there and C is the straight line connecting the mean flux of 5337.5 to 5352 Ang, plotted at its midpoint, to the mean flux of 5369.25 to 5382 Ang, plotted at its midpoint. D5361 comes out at -0.046 mag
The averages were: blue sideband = 19.2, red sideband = 20.2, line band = 20.5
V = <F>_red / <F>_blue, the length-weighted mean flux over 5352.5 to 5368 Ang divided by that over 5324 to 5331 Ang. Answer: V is 1.11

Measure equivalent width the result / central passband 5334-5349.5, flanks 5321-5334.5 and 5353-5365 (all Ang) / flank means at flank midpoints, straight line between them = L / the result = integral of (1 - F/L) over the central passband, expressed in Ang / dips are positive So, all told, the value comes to 0.7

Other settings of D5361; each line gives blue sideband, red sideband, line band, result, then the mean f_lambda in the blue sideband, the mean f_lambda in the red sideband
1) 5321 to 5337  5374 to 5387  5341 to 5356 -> 0.01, 20.1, 21.1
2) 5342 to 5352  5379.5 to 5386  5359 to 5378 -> 0.05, 19.3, 21.6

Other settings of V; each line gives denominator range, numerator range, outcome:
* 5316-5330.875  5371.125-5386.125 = 1.04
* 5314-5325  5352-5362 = 1.10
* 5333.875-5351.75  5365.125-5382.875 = 1.01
